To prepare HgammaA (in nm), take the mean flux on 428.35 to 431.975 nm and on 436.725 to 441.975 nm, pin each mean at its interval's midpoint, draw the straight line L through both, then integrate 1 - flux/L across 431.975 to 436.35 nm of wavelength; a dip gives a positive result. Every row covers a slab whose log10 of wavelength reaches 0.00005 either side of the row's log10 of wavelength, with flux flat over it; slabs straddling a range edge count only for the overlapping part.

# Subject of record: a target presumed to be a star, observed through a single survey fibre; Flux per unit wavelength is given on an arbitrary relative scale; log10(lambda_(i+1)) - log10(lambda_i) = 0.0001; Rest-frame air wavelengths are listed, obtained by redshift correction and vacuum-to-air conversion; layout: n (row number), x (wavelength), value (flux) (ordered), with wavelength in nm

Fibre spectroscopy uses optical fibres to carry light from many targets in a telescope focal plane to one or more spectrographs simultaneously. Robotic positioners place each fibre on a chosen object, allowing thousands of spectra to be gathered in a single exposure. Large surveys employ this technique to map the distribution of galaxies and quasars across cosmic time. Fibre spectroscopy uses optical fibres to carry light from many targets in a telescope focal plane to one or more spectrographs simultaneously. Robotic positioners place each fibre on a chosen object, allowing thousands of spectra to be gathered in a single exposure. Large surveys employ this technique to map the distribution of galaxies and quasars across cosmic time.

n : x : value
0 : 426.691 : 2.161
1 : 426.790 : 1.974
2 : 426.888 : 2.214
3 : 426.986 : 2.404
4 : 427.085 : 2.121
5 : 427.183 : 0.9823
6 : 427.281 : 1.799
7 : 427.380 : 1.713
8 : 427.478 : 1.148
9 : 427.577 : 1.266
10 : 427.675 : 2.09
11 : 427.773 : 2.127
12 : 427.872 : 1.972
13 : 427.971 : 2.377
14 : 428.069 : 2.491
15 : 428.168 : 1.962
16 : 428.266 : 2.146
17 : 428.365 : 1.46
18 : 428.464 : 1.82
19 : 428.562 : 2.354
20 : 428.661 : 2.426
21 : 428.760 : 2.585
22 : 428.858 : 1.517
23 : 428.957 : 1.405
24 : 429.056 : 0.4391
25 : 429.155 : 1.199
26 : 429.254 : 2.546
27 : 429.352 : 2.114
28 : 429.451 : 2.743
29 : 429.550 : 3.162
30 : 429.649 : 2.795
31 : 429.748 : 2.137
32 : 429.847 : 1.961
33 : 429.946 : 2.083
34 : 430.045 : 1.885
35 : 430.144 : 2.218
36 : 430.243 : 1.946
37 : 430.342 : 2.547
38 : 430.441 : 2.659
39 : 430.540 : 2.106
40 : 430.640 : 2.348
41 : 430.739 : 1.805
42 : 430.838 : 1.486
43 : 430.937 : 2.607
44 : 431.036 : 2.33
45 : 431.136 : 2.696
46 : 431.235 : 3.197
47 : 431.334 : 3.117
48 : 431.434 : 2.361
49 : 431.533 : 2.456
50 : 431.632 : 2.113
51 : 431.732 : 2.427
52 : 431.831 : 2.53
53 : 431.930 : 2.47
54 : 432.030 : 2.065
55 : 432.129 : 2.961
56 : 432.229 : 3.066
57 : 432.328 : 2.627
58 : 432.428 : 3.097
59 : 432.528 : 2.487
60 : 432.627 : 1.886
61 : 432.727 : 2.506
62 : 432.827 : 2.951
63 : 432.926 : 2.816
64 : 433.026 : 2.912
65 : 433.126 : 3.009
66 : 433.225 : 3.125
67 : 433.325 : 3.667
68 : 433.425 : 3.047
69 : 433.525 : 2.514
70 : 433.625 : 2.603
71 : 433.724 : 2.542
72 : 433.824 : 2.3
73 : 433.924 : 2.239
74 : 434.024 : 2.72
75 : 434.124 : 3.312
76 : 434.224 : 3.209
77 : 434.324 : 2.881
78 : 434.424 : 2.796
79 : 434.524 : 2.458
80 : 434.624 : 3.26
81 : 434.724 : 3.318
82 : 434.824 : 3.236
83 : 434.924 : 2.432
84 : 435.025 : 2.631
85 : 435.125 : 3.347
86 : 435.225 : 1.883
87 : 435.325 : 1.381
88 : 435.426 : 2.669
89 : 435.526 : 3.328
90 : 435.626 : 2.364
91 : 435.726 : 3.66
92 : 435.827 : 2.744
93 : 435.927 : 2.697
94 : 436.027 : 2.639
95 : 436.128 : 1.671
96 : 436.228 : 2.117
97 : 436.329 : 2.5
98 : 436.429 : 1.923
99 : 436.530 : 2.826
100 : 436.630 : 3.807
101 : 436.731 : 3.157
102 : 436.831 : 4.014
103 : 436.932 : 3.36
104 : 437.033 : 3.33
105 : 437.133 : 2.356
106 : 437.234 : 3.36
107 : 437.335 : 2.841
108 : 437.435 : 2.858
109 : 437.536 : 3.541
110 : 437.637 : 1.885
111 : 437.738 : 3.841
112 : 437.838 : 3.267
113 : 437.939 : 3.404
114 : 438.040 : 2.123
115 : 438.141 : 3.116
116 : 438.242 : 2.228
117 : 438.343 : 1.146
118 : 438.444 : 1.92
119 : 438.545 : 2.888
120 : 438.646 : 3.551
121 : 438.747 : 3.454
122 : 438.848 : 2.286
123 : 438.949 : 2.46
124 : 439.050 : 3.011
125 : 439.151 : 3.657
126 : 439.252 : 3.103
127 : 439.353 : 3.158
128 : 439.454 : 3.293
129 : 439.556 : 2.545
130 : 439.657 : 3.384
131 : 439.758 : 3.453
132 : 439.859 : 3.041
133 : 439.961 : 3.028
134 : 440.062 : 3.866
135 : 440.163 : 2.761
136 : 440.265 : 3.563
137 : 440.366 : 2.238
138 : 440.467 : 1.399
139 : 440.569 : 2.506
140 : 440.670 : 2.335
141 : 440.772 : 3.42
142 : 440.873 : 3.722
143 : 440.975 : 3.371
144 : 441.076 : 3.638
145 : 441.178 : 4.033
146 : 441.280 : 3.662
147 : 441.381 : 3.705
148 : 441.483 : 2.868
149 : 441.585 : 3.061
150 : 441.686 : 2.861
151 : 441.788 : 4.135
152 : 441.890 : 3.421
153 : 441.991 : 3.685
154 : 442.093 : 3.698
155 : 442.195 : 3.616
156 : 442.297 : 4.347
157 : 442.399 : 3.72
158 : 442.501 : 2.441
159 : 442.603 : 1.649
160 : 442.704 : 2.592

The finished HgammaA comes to -0.241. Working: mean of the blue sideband 2.23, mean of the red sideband 3.05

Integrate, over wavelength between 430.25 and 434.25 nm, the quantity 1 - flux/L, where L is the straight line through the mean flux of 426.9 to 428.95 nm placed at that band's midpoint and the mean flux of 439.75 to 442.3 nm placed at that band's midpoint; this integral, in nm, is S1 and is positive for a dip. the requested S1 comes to -0.40 nm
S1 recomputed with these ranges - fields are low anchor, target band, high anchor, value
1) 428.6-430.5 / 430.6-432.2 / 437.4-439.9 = -0.11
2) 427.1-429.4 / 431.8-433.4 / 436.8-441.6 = -0.32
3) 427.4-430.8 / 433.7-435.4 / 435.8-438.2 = -0.05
